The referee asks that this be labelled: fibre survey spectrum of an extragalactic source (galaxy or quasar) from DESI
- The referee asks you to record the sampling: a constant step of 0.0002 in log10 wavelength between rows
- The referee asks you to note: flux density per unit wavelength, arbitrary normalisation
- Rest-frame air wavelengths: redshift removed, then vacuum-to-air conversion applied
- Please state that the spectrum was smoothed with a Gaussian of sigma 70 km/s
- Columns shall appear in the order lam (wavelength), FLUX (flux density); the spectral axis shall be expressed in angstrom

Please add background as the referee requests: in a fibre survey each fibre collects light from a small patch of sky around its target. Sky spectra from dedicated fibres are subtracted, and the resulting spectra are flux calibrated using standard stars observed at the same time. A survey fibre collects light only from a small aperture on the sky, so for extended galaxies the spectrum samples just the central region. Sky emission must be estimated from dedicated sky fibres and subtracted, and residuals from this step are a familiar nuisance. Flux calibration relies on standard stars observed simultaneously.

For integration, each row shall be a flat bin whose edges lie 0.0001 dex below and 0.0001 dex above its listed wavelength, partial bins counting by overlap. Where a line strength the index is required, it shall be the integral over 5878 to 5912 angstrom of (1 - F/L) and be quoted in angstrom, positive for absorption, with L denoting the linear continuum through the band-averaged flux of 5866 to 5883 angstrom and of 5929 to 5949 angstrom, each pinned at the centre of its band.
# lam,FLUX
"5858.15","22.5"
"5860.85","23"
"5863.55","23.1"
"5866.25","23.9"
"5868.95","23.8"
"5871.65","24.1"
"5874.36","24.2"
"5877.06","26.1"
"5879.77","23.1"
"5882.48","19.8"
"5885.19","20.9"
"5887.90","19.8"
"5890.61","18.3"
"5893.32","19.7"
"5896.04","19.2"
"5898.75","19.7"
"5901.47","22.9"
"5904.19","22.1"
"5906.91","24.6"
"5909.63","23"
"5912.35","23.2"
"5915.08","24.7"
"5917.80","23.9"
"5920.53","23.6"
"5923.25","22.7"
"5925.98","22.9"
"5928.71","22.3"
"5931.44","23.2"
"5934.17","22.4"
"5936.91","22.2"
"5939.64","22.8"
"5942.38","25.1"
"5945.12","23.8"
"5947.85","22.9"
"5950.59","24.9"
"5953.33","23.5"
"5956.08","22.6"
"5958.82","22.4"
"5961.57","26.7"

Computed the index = 3.4 angstrom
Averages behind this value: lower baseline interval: 23.7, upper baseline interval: 23.2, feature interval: 21.2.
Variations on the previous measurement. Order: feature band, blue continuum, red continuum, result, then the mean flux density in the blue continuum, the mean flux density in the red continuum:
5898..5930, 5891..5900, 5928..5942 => -3.2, 19.4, 22.8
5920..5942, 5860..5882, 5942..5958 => 0.8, 23.8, 23.7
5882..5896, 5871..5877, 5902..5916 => 2.6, 24.6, 23.4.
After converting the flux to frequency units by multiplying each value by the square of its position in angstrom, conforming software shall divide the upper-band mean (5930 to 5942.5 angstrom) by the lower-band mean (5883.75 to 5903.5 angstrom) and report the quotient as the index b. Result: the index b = 1.16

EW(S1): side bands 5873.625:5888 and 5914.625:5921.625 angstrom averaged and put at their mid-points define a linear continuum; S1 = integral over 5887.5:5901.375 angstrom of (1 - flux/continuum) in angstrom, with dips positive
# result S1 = 2.0 angstrom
